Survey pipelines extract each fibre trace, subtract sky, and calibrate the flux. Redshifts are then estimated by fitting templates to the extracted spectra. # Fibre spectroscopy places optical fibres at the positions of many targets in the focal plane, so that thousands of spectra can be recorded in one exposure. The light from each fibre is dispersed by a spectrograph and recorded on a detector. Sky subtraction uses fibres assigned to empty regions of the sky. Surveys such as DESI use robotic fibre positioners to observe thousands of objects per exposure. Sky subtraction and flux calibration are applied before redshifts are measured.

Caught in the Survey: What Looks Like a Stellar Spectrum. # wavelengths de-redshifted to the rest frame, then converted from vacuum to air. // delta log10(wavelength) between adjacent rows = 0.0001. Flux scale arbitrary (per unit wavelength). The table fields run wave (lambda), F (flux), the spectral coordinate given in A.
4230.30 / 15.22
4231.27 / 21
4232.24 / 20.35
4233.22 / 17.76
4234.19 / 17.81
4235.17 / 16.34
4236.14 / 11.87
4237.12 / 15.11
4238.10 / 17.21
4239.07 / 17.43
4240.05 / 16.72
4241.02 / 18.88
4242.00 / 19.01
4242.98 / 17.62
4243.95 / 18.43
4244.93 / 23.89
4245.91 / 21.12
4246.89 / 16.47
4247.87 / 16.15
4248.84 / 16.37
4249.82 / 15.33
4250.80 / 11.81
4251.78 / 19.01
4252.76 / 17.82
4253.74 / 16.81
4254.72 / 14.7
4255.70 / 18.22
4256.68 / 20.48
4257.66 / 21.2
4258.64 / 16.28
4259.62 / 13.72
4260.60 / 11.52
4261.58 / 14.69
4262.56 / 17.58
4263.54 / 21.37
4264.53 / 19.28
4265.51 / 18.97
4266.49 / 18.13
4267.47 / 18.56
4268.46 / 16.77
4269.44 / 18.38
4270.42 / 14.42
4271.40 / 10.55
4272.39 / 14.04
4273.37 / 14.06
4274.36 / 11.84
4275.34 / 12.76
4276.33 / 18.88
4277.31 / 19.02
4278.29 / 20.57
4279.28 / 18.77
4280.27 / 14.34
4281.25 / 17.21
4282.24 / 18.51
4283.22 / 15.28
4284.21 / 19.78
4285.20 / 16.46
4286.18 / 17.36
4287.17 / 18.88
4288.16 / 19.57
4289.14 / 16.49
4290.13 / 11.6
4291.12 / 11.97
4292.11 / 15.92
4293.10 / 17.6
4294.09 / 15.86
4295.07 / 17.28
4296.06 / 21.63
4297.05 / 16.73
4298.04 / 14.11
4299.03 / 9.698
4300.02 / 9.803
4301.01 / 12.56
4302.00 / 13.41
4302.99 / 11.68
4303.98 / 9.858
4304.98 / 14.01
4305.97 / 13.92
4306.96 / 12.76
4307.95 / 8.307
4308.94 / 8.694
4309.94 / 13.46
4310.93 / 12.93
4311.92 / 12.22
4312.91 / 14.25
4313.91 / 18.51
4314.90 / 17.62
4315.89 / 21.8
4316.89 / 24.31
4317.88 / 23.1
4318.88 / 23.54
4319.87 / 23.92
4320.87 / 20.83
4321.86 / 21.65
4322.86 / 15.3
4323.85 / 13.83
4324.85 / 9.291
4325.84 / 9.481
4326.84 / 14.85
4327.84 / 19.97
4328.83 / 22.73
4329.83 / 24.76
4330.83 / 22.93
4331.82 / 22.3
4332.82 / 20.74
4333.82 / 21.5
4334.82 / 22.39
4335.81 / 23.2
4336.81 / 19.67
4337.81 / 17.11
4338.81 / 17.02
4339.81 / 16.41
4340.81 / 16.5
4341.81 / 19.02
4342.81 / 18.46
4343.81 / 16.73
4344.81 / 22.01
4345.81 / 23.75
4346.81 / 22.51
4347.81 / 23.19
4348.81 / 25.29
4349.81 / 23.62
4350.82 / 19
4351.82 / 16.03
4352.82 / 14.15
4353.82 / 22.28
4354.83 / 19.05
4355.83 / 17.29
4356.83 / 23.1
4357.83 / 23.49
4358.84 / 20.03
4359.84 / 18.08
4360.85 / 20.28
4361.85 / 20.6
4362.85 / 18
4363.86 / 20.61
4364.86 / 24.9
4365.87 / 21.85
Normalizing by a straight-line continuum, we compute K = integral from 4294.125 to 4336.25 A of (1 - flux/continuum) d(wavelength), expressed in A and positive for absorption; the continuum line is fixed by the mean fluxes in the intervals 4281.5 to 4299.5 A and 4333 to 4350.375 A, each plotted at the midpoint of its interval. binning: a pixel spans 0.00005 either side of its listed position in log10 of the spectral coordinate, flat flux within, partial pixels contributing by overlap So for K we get 3.83 A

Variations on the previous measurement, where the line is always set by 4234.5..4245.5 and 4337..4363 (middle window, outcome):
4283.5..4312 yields 6.6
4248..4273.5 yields 2.0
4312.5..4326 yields 0.3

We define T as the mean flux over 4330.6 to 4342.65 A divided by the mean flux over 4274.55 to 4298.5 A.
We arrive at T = 1.17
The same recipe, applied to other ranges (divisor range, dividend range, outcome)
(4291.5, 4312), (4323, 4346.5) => 1.40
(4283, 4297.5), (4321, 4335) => 1.11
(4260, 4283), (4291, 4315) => 0.83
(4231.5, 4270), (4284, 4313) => 0.82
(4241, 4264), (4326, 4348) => 1.16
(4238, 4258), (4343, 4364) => 1.14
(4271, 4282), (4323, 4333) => 1.14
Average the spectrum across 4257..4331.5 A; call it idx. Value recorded 16.3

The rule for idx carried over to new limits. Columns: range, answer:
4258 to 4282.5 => 16.4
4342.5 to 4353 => 20.7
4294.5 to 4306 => 13.7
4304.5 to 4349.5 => 18.4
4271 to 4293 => 16.1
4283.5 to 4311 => 14.4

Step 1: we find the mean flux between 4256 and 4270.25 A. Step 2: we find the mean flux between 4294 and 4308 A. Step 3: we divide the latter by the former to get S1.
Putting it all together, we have 0.77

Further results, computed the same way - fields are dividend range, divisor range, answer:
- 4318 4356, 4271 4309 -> 1.31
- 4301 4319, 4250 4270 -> 0.87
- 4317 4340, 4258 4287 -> 1.18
